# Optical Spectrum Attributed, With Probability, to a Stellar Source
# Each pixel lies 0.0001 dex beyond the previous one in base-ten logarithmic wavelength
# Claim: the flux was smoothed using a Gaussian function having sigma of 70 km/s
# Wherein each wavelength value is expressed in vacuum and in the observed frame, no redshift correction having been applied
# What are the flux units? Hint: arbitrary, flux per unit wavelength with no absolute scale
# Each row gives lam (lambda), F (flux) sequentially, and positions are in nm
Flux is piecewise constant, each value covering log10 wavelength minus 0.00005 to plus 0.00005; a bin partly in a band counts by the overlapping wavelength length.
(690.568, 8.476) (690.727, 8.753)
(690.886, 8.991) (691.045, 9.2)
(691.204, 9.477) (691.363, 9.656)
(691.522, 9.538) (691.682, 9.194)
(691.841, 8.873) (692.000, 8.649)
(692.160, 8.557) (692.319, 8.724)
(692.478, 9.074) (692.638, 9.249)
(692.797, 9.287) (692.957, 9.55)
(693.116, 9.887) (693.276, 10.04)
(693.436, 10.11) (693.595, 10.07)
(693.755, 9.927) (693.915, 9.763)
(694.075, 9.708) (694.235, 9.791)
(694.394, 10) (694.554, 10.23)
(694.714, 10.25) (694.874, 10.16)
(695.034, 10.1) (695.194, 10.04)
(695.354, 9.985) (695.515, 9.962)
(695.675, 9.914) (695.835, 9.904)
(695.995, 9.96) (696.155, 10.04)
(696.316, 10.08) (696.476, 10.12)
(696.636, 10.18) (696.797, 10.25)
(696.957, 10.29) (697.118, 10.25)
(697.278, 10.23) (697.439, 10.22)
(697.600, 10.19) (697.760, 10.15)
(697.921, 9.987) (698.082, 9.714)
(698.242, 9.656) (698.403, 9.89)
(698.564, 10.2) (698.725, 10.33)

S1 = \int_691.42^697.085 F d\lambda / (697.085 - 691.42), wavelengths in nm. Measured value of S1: 9.76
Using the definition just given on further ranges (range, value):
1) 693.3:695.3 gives 10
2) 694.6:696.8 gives 10.1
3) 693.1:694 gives 9.96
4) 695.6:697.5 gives 10.1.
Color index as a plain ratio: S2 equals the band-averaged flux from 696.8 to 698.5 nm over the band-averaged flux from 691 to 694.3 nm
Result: 1.1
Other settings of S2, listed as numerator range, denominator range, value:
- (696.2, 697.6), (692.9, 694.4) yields 1.03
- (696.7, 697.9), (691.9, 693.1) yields 1.13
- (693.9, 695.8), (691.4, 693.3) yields 1.09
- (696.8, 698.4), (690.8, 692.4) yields 1.11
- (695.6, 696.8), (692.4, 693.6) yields 1.04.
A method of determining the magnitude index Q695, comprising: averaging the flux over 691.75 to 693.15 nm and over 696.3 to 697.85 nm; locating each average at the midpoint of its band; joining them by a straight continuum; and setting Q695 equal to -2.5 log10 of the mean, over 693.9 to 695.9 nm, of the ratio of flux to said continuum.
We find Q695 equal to -0.04 mag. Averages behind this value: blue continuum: 9.08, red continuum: 10.2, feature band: 9.99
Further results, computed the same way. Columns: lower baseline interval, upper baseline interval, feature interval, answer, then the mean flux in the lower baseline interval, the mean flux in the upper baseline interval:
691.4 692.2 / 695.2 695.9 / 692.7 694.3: -0.04 mag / 9.01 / 9.95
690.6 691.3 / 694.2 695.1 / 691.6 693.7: 0.03 mag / 9.08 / 10.1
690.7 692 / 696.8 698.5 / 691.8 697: -0.02 mag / 9.2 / 10.1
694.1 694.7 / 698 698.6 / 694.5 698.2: -0.02 mag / 10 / 9.84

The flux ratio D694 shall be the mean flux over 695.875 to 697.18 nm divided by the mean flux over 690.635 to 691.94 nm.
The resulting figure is 1.10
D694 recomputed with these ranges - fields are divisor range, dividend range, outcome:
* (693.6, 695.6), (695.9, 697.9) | 1.02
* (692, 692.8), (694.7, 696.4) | 1.12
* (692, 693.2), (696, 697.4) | 1.11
